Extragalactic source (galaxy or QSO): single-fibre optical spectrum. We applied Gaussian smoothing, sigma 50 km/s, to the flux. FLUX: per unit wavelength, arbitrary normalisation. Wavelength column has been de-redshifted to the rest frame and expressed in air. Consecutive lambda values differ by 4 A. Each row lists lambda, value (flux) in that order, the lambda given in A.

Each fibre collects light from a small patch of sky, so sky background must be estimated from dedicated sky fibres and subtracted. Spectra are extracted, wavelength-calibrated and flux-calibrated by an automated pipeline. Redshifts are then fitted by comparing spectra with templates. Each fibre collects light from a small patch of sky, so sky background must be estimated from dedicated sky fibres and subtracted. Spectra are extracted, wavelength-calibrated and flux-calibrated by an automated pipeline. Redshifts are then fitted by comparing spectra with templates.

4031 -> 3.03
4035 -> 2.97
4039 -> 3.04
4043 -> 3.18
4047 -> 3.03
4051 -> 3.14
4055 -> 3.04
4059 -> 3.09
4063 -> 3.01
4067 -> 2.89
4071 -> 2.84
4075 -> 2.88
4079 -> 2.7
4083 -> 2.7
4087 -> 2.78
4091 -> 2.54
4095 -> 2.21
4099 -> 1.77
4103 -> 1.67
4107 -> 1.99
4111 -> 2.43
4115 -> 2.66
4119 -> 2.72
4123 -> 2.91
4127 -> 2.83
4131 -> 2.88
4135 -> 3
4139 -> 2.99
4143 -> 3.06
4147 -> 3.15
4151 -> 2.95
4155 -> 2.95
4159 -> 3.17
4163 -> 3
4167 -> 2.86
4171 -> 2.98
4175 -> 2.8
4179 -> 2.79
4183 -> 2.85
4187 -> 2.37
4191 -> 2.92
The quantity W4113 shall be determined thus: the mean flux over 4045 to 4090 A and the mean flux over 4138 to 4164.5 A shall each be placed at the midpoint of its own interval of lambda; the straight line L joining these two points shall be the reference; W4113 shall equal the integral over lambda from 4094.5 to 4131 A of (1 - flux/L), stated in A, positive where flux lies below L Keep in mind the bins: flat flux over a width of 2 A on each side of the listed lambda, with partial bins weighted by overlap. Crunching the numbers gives 7.3 A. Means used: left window 2.91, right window 3.04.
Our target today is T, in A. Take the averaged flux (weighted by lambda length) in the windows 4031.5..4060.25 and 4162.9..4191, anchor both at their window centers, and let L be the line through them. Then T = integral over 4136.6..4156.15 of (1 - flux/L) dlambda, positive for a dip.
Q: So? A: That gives -1.1 A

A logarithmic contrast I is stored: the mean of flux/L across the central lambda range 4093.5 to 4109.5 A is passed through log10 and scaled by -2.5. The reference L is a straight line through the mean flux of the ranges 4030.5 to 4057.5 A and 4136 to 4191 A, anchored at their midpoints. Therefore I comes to 0.48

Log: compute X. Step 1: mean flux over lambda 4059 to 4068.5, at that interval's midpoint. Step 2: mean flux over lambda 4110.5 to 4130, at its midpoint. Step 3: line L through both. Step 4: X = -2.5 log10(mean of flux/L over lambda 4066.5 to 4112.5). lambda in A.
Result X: 0.18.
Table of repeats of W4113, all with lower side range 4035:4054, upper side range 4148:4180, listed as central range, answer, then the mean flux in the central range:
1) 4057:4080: 1.1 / 2.91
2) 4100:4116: 4.7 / 2.13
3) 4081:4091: 1.1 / 2.7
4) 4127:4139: 0.2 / 2.93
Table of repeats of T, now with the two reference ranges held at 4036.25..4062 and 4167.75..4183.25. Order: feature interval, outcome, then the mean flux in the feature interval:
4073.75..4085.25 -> 1.0 A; 2.75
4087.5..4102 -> 3.9 A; 2.2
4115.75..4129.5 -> 0.7 A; 2.81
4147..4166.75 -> -0.9 A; 3.02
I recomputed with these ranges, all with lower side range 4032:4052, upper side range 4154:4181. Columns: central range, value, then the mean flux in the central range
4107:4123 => 0.17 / 2.56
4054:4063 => 0.00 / 3.06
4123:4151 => 0.00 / 2.98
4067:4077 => 0.06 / 2.87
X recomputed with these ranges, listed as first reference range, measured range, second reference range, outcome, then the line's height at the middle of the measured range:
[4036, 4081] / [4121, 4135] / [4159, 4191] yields 0.00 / 2.9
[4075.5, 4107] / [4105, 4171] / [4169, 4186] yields -0.10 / 2.6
